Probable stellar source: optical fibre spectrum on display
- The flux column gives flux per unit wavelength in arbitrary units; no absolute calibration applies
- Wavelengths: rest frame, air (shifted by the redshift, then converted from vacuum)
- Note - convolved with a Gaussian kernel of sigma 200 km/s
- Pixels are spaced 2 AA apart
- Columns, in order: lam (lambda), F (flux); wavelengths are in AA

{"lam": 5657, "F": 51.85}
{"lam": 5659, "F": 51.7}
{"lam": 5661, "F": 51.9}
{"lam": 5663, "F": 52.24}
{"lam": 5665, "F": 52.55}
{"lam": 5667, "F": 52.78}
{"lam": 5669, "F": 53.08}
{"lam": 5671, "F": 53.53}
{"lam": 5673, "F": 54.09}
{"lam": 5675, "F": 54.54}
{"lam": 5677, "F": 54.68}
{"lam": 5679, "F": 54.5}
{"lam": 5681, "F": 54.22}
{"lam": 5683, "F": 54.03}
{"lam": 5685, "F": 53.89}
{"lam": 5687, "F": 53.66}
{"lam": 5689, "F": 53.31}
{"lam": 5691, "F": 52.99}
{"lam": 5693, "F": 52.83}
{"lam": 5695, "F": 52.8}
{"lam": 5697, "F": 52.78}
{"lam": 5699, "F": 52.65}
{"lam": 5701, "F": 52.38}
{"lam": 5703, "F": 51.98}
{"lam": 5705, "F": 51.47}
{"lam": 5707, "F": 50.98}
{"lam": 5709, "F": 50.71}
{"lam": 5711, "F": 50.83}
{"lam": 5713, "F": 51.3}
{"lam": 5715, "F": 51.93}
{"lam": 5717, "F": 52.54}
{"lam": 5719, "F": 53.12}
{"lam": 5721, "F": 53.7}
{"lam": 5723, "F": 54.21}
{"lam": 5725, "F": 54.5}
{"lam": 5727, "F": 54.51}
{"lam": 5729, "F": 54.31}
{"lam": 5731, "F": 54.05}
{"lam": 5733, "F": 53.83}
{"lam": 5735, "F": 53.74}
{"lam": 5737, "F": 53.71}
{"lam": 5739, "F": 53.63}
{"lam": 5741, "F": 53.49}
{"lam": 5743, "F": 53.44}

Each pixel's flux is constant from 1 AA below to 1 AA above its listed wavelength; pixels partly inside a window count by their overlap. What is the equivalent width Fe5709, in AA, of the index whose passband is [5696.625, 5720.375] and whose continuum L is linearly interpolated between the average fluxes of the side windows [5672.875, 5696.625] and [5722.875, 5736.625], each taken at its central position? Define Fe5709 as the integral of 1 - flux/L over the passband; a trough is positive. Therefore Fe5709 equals 0.9 AA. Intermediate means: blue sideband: 53.8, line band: 51.9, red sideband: 54.1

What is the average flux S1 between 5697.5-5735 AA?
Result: 52.8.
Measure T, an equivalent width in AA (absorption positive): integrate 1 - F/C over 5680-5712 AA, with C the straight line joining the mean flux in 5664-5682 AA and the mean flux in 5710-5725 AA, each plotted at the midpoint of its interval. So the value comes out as 0.4 AA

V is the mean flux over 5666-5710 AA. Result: 53.1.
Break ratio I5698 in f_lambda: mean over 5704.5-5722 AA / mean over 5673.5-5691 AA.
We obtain 0.96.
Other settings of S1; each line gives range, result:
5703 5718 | 51.4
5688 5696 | 53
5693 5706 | 52.4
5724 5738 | 54.1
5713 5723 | 52.8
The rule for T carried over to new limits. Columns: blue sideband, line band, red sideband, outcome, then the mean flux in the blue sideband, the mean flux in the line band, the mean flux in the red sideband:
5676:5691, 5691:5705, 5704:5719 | 0.05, 54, 52.5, 51.5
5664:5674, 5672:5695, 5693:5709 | -0.49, 53.2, 53.8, 52.1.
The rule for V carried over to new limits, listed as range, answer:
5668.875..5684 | 54.1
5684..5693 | 53.4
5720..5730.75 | 54.2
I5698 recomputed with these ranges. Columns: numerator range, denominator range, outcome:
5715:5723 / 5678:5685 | 0.98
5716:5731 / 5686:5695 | 1.01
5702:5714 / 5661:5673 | 0.97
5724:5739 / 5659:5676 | 1.02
